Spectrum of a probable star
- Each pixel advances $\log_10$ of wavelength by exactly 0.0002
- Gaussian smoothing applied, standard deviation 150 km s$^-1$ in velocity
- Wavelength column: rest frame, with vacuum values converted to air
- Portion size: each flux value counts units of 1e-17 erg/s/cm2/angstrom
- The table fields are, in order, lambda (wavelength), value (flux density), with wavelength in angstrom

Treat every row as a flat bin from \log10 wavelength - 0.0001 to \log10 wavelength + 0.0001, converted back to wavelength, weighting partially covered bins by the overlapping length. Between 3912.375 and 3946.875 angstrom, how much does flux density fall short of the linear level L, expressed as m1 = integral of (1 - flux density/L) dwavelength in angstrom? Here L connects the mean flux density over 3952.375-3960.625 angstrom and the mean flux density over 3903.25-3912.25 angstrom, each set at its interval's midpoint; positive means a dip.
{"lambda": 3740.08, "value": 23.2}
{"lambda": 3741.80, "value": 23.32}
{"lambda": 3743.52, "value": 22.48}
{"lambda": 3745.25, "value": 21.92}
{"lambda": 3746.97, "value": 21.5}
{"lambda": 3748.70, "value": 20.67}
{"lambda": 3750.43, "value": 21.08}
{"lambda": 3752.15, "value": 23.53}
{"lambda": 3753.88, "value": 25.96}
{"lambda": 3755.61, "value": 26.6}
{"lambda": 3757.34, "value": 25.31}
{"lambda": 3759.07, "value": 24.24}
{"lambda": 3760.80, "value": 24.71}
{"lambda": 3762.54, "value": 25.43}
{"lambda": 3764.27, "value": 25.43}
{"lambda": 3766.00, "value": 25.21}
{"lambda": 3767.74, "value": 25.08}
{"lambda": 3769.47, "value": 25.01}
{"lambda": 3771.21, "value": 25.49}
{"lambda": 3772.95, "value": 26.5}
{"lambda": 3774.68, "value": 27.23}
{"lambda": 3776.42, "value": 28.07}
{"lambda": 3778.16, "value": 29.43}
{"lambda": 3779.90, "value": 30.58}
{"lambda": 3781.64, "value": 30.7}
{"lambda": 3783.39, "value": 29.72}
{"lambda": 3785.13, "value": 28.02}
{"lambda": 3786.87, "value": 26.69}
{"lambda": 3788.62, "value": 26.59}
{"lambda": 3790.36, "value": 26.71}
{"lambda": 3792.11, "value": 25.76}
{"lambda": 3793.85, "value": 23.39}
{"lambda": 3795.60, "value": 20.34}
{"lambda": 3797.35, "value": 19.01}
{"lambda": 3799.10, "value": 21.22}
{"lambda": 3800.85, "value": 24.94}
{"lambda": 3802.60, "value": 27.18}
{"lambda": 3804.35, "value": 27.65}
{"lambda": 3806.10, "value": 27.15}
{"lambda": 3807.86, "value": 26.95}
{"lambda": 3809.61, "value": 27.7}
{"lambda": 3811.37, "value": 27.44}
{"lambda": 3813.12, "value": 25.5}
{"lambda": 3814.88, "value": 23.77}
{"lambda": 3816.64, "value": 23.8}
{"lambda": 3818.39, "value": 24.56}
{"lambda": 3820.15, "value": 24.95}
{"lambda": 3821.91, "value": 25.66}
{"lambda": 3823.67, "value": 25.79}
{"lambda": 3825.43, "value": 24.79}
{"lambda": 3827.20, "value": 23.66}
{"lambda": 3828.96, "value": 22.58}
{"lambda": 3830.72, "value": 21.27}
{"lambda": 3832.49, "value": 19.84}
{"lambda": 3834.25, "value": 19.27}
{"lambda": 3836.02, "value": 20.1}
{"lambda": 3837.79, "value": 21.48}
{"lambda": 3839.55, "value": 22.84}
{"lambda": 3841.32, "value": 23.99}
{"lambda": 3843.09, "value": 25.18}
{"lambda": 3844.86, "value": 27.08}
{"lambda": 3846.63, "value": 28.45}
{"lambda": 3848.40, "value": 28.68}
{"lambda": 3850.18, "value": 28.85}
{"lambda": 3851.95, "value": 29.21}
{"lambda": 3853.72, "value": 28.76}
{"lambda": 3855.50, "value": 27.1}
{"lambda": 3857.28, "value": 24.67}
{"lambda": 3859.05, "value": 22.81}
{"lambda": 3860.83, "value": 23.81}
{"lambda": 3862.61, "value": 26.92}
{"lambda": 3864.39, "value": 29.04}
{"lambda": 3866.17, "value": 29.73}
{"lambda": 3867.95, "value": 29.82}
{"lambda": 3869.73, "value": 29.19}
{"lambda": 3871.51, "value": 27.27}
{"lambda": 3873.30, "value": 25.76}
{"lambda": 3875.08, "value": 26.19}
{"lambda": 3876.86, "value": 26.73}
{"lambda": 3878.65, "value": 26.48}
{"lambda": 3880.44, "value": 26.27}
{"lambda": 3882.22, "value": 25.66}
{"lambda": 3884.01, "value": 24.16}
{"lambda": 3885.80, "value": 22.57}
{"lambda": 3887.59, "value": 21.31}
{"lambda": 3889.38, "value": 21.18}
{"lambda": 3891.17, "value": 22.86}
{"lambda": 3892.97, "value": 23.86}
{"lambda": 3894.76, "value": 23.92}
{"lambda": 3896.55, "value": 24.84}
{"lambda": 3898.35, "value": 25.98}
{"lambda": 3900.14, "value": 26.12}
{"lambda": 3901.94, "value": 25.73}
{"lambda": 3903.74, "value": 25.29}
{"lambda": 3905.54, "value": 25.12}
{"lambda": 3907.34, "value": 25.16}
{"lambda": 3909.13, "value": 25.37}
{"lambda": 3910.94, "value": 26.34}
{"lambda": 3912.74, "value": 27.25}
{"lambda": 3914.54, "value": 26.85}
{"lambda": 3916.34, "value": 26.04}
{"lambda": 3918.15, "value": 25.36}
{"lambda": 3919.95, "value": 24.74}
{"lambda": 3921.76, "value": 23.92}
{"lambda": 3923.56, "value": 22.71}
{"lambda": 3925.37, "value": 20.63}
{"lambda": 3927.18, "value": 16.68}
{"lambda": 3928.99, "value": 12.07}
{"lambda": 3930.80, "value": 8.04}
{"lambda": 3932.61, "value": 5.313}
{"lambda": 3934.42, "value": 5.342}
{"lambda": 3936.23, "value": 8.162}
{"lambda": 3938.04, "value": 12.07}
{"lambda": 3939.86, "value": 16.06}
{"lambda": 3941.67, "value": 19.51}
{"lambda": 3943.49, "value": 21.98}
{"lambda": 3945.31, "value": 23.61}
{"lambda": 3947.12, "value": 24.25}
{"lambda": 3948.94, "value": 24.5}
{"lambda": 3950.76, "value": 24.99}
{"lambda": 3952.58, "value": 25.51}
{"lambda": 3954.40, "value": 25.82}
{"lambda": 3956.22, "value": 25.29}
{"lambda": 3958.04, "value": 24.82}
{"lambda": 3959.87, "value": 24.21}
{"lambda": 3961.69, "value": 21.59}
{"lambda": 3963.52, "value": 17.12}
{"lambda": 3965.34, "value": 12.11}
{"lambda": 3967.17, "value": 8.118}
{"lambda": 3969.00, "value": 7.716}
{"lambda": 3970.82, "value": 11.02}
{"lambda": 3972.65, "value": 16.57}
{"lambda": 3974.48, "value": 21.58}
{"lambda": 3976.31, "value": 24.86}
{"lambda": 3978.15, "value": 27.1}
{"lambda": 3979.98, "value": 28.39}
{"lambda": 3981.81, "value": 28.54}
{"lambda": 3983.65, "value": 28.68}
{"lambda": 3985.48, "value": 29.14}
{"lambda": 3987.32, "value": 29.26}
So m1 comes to 9.8 angstrom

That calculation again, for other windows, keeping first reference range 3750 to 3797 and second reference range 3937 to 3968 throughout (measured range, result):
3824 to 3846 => 1.2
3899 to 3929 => -3.3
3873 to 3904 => -2.9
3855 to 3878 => -3.6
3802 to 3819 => -0.9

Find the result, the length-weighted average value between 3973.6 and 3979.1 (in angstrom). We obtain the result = 24.5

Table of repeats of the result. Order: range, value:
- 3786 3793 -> 26.4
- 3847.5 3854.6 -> 28.9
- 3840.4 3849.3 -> 26.6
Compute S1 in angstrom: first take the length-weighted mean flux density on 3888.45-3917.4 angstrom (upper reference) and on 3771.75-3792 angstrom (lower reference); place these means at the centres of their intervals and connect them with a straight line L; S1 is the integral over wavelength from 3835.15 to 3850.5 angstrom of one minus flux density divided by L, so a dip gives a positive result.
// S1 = 0.9 angstrom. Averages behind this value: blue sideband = 28.1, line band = 25.1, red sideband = 25.1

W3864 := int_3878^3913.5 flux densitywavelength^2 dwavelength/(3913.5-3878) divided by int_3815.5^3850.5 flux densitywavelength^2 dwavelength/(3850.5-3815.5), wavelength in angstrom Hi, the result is 1.1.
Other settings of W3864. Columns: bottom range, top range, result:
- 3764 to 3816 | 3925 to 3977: 0.73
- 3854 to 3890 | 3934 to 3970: 0.76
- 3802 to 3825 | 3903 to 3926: 1.02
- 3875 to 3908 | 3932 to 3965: 0.81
